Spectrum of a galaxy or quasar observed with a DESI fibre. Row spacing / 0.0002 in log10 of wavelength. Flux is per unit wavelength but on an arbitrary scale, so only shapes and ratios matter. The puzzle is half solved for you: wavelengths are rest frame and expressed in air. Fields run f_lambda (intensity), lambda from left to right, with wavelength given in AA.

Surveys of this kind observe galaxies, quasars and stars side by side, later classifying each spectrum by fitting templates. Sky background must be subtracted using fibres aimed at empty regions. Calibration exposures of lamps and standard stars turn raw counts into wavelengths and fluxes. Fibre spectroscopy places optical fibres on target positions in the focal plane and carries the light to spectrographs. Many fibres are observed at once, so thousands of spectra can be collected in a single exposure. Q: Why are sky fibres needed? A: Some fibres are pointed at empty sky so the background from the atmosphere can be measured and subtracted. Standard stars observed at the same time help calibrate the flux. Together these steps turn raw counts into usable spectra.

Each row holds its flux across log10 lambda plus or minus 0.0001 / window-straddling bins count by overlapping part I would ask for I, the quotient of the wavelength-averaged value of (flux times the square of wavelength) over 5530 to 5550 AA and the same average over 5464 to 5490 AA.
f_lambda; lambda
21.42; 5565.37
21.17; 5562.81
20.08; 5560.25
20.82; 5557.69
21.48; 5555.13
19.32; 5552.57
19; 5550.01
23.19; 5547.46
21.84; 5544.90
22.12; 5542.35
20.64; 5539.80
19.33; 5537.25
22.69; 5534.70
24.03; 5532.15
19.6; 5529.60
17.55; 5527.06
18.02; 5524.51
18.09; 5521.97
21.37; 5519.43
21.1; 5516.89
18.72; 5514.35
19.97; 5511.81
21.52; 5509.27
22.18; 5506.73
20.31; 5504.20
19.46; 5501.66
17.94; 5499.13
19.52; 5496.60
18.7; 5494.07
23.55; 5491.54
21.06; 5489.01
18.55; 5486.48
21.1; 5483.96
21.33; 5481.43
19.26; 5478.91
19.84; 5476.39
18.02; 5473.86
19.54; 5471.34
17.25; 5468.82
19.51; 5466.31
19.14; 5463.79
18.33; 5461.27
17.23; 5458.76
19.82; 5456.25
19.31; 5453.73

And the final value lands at 1.14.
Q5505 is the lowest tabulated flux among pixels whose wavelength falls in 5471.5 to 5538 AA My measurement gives 17.55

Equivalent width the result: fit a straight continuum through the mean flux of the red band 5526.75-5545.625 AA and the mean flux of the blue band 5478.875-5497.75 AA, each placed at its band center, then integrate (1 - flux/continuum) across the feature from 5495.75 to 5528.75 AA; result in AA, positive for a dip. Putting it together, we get 1.8 AA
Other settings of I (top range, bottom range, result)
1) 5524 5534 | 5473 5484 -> 1.03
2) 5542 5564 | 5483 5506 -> 1.07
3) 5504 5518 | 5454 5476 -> 1.12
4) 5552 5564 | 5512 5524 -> 1.06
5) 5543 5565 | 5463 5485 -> 1.11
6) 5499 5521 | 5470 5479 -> 1.08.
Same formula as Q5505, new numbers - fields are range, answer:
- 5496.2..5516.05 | 17.94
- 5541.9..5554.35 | 19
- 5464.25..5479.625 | 17.25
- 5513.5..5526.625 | 18.02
